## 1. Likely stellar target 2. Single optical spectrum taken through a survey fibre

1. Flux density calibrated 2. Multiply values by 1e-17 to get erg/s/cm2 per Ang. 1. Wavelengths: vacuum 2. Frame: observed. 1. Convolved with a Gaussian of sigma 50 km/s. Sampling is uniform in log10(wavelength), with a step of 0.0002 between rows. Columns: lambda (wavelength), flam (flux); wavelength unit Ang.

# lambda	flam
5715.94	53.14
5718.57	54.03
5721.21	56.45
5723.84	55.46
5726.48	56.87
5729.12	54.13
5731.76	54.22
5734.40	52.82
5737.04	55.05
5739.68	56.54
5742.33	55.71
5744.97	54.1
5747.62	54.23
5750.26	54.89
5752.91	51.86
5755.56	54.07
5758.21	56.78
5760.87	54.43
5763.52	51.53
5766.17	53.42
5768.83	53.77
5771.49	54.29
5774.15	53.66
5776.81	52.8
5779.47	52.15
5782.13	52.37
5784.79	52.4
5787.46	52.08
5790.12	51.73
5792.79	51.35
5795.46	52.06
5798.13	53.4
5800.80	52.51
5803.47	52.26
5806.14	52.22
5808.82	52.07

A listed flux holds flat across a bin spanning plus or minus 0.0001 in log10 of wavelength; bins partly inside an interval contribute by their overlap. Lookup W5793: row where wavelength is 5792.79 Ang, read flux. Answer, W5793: 51.35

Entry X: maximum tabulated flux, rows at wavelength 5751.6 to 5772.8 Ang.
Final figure 56.78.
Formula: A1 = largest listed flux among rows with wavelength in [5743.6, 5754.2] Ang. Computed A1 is 54.89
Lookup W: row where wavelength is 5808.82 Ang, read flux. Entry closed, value 52.07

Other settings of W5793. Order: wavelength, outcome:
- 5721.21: 56.45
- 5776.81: 52.8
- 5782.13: 52.37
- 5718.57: 54.03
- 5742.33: 55.71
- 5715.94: 53.14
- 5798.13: 53.4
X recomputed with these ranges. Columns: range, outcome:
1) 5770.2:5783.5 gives 54.29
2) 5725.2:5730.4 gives 56.87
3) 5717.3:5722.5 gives 56.45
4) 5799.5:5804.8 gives 52.51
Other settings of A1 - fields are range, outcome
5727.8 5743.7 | 56.54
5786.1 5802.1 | 53.4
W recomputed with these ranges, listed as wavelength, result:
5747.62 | 54.23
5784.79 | 52.4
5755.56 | 54.07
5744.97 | 54.1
